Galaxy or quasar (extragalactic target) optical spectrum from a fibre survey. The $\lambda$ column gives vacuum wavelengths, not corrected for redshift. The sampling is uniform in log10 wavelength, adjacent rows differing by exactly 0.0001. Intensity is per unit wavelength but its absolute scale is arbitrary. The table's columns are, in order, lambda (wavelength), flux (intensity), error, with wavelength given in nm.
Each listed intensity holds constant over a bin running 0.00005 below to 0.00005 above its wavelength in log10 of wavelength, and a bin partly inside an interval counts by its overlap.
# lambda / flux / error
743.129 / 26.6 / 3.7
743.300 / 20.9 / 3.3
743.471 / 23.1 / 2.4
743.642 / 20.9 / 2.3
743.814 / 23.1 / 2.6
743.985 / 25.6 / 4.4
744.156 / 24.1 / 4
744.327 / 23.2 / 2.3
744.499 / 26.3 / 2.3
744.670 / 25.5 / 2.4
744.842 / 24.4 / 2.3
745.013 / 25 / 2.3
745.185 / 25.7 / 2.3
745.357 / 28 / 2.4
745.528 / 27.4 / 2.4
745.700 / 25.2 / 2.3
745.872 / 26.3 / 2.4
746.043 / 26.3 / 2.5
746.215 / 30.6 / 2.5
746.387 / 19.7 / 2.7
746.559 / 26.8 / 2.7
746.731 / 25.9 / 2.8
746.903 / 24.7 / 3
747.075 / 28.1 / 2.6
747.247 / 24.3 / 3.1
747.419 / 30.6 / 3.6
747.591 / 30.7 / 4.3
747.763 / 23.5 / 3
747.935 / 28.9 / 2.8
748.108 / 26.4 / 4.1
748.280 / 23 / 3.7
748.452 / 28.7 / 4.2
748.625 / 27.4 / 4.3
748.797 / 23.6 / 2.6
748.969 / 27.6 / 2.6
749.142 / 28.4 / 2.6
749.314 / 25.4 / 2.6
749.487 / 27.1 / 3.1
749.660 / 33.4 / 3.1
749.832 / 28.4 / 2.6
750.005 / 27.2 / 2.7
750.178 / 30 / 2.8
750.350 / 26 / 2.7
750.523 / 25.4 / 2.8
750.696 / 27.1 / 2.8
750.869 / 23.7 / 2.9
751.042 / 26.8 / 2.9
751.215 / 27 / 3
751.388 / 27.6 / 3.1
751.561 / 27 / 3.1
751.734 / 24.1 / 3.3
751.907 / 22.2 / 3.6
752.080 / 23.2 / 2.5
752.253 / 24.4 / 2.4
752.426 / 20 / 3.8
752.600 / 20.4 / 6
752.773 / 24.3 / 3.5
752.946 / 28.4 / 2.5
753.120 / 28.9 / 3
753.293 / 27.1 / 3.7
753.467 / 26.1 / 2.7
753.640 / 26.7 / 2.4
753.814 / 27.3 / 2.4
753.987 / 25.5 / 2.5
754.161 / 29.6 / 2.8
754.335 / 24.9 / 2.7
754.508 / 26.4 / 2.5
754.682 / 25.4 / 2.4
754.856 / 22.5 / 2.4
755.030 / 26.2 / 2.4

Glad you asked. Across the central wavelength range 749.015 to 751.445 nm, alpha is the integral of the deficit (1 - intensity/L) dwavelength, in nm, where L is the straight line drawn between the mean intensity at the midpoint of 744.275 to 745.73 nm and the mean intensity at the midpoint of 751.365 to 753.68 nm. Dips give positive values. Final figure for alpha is -0.22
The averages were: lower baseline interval 25.7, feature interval 27.4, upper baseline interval 24.9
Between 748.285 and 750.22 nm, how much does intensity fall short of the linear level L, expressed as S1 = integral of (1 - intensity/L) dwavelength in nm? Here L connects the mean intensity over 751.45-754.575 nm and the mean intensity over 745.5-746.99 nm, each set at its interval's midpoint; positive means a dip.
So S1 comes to -0.155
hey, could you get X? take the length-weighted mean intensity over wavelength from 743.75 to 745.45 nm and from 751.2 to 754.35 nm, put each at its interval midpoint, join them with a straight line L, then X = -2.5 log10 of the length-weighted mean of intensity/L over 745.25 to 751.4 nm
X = -0.06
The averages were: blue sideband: 25.1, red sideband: 25.5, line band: 26.9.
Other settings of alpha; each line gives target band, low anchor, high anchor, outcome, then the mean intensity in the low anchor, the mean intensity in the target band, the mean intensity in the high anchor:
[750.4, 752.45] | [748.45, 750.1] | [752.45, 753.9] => 0.13 nm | 27.7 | 25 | 25.9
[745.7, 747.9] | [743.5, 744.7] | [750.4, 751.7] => -0.14 nm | 24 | 26.5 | 26.3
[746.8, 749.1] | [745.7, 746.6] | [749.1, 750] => 0.04 nm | 25.8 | 26.8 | 28.4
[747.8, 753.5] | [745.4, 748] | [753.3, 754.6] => 0.10 nm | 26.6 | 26.2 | 26.7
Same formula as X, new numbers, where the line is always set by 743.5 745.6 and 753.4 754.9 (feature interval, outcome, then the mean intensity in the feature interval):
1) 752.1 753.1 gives 0.09 mag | 23.8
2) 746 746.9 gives -0.03 mag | 25.7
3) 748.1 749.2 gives -0.04 mag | 26.4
